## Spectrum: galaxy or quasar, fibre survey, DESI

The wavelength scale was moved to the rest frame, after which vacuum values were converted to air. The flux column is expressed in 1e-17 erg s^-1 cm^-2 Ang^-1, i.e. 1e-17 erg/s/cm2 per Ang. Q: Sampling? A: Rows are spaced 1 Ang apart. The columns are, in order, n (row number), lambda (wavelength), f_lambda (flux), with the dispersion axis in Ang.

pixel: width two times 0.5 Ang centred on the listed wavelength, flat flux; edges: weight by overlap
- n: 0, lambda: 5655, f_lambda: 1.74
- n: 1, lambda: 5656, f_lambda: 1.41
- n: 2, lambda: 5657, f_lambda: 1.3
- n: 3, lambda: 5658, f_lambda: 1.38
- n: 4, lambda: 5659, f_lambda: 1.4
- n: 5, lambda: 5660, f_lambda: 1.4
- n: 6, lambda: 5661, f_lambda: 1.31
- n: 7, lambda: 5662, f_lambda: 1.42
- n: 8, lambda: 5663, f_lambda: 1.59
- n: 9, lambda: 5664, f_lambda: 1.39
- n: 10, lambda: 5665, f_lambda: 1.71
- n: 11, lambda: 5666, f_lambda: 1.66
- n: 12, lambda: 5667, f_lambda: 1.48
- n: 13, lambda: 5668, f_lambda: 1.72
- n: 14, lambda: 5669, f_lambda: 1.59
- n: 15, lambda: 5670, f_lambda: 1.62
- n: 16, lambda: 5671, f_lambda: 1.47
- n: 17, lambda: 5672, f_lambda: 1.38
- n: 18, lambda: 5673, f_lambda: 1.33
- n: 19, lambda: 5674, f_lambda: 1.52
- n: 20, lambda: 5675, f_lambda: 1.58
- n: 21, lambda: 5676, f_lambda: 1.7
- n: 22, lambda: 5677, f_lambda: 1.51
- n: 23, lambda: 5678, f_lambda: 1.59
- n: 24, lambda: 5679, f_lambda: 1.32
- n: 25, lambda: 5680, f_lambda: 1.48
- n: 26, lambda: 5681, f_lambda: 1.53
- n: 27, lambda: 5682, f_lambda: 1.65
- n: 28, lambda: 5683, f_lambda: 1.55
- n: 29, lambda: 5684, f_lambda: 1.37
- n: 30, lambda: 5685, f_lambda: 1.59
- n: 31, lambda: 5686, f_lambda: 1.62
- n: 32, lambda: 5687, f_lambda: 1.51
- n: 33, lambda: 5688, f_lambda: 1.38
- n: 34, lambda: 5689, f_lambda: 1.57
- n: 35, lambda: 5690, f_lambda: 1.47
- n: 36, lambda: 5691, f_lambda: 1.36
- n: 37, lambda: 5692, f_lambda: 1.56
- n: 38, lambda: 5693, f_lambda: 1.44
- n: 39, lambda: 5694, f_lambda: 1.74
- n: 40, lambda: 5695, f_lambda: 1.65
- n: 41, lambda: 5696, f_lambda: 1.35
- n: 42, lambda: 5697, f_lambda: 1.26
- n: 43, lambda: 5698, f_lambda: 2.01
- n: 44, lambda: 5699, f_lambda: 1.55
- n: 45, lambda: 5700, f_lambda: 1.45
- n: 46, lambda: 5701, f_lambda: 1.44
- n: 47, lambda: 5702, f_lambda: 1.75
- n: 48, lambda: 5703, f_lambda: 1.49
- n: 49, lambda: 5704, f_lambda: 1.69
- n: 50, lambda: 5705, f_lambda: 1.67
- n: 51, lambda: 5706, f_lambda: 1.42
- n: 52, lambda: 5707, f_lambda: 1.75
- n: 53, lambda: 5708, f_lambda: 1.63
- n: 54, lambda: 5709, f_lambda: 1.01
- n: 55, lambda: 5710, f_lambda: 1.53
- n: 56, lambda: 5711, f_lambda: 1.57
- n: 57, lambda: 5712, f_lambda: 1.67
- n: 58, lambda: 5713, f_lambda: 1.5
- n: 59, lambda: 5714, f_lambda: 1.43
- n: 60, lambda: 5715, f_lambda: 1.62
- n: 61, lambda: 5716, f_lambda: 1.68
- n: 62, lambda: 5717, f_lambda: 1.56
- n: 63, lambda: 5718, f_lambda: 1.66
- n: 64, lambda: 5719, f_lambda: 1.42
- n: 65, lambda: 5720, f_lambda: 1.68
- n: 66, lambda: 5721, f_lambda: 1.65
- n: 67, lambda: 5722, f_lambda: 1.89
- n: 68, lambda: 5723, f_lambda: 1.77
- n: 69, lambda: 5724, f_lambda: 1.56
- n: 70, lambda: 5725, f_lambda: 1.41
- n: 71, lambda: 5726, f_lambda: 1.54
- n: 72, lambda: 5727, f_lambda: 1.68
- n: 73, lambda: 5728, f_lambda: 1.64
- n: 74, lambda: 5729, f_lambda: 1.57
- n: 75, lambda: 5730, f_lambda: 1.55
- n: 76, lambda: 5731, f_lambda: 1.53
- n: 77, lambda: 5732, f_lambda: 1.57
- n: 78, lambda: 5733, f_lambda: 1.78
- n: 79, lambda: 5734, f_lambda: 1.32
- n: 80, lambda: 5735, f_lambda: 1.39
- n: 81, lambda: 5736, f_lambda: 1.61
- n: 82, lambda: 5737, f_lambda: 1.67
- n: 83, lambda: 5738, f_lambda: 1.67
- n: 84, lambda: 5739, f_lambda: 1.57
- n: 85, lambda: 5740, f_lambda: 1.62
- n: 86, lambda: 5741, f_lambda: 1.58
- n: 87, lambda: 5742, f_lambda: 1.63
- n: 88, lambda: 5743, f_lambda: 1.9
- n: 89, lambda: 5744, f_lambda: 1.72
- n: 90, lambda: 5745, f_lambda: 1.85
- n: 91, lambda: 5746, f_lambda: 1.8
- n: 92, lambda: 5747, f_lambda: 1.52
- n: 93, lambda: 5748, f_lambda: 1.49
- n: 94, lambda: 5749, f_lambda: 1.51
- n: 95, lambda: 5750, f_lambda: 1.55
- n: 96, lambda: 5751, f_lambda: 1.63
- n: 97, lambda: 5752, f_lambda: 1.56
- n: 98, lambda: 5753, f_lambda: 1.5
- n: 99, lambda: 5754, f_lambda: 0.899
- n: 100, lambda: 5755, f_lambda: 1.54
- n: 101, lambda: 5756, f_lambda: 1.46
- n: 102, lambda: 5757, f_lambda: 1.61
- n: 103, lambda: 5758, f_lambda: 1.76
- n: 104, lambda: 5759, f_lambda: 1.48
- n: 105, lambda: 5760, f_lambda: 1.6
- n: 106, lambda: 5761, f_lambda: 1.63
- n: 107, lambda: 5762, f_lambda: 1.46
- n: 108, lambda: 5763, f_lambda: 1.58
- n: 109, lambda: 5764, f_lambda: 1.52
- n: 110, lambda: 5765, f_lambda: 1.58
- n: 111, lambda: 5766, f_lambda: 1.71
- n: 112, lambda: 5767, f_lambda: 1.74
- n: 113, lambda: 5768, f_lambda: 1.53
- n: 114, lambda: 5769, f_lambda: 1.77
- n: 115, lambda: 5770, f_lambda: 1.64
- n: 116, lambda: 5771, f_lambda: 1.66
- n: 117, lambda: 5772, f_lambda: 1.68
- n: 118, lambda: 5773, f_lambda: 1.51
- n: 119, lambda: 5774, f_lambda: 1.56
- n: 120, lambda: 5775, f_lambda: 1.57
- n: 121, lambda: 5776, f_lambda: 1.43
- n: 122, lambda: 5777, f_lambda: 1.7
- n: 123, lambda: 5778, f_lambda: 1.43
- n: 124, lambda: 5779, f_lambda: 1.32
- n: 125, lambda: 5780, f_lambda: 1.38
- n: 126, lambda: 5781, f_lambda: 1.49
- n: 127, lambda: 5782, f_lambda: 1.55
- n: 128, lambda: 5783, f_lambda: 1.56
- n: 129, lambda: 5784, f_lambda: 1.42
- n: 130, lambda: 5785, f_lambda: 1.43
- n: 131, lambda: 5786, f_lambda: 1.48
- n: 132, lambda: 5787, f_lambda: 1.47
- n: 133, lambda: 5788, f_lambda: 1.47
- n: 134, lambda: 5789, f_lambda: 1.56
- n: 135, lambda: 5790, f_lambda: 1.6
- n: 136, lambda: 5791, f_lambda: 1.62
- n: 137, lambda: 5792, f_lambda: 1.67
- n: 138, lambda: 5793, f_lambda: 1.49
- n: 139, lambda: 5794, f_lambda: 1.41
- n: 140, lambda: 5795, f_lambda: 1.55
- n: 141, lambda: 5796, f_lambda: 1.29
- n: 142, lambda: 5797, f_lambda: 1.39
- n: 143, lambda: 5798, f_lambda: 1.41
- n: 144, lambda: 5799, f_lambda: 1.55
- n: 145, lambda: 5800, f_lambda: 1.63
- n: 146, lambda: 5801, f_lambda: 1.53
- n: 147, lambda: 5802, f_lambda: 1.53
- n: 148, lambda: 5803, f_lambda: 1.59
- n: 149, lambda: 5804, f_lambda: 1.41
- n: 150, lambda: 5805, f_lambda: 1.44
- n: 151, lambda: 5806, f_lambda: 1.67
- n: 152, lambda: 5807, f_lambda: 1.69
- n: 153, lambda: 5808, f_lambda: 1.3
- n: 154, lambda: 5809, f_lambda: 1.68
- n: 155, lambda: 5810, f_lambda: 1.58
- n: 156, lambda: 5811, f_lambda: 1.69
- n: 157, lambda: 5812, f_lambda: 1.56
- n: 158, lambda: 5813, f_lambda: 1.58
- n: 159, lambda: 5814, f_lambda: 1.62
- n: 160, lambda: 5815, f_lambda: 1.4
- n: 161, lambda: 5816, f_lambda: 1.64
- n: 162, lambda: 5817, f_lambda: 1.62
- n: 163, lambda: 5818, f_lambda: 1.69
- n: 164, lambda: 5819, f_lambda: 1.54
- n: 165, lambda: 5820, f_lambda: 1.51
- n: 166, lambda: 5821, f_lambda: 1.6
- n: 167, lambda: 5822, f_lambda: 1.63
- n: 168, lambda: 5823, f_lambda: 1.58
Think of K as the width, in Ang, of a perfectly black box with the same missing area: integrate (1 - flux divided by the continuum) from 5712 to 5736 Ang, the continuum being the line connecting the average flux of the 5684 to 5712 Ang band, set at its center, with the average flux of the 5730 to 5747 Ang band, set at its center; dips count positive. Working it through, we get 0.2 Ang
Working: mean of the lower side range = 1.54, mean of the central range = 1.58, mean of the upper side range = 1.63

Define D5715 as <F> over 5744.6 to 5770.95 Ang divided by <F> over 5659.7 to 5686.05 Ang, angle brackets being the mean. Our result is 1.0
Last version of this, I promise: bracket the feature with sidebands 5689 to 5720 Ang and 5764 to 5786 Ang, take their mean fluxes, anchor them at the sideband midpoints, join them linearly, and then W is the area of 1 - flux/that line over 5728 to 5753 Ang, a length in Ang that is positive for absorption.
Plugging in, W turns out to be -0.9 Ang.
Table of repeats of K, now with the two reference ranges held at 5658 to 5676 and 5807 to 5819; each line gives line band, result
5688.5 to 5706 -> -0.3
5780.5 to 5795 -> 0.5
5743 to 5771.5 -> -0.6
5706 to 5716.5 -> 0.0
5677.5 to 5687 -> 0.0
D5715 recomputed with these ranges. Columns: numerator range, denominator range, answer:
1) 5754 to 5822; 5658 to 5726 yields 1.00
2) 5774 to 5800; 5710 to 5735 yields 0.94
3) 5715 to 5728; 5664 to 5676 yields 1.05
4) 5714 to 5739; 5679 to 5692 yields 1.06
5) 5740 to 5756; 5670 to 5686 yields 1.04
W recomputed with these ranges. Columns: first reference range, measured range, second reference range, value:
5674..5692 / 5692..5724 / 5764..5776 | -0.64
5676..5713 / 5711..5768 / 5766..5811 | -2.04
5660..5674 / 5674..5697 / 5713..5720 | 0.19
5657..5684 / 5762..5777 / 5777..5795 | -1.05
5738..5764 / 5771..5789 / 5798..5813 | 0.73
